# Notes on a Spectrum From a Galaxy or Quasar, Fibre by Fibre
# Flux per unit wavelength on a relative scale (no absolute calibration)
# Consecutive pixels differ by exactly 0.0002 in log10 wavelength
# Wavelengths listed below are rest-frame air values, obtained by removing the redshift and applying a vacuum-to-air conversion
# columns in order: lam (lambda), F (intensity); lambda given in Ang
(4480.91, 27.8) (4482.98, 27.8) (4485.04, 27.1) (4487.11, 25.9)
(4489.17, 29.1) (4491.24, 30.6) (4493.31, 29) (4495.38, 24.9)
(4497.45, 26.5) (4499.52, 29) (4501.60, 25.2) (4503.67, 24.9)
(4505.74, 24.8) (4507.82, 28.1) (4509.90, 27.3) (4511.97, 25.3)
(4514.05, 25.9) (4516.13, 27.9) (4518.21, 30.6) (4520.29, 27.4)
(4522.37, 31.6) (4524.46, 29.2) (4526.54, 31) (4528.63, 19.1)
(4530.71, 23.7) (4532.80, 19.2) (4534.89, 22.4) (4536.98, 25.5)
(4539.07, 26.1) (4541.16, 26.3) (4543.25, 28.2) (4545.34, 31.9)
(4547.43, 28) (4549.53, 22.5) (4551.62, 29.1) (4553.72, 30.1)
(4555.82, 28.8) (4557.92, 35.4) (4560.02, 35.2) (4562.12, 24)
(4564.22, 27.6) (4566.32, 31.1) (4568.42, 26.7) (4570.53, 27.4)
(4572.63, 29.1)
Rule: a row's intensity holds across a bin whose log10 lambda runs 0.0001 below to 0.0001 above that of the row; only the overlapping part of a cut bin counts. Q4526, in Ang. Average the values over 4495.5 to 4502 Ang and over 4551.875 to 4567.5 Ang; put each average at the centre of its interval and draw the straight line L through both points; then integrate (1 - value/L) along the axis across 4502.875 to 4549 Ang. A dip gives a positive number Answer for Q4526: 2.9 Ang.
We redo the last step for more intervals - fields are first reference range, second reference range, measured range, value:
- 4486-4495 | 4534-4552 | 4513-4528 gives -0.8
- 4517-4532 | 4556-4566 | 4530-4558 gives 2.3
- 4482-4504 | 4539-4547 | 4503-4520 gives 0.5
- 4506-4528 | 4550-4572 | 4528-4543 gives 2.7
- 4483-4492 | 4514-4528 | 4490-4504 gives 0.5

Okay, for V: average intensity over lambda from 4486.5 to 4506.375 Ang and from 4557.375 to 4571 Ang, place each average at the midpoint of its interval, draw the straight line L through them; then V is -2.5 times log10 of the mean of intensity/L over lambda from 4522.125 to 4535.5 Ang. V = 0.14 mag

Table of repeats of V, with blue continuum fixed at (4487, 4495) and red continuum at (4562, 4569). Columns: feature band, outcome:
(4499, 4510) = 0.09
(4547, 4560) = -0.06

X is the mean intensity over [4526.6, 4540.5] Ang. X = 23.4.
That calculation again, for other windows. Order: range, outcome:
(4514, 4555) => 26.8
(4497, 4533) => 26.7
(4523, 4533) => 25.2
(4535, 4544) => 26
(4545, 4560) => 29.7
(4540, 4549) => 28.2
